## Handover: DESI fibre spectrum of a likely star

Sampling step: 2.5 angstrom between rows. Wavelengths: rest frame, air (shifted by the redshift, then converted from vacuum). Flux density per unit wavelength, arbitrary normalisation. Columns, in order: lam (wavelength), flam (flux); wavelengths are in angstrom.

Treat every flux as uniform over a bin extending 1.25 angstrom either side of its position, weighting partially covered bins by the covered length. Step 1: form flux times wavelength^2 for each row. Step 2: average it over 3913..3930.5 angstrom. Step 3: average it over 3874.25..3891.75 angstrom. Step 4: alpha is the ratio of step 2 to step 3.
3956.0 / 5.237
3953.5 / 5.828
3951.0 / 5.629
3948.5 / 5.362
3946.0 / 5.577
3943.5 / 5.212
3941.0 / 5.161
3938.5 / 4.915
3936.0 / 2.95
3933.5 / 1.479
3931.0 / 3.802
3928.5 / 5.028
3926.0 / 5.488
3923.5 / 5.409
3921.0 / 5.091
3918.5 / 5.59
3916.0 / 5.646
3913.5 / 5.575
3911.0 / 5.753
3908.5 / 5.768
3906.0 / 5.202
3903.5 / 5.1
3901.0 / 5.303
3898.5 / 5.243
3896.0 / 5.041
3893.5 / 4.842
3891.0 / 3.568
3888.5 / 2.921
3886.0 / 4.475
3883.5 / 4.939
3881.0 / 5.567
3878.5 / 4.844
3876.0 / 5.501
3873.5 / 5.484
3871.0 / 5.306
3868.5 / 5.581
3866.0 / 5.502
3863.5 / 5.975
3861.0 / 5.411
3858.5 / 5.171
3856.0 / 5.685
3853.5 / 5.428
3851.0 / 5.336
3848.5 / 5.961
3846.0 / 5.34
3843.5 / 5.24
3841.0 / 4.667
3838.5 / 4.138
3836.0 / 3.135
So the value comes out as 1.18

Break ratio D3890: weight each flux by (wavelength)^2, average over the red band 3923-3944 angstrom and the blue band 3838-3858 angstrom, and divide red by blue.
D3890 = 0.9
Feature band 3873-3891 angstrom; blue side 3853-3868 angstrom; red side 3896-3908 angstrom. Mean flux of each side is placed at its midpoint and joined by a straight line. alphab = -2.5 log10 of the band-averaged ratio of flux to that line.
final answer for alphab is 0.15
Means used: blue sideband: 5.54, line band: 4.7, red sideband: 5.23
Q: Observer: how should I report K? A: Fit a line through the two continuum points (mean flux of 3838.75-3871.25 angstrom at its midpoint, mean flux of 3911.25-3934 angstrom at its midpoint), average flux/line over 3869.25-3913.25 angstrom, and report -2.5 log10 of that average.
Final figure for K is 0.03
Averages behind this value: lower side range 5.4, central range 5.01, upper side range 4.94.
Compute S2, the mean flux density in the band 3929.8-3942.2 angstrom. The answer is 3.65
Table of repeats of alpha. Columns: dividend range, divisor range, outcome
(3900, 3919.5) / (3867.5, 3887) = 1.07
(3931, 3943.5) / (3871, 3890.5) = 0.82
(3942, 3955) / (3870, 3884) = 1.08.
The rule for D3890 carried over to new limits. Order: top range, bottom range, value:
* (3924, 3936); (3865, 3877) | 0.74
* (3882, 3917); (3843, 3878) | 0.92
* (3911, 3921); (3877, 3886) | 1.12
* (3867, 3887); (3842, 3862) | 0.97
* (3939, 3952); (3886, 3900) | 1.26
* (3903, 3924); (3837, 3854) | 1.11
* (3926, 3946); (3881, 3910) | 0.90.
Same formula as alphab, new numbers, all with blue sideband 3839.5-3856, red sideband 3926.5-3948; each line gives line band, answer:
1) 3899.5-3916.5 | -0.17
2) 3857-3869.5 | -0.07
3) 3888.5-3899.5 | 0.08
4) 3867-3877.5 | -0.08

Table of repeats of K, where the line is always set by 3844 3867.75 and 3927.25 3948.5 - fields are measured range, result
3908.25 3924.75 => -0.190 mag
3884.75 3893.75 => 0.291 mag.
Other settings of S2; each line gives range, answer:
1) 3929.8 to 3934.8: 2.63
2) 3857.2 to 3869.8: 5.53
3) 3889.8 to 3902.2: 4.8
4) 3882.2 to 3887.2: 4.72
